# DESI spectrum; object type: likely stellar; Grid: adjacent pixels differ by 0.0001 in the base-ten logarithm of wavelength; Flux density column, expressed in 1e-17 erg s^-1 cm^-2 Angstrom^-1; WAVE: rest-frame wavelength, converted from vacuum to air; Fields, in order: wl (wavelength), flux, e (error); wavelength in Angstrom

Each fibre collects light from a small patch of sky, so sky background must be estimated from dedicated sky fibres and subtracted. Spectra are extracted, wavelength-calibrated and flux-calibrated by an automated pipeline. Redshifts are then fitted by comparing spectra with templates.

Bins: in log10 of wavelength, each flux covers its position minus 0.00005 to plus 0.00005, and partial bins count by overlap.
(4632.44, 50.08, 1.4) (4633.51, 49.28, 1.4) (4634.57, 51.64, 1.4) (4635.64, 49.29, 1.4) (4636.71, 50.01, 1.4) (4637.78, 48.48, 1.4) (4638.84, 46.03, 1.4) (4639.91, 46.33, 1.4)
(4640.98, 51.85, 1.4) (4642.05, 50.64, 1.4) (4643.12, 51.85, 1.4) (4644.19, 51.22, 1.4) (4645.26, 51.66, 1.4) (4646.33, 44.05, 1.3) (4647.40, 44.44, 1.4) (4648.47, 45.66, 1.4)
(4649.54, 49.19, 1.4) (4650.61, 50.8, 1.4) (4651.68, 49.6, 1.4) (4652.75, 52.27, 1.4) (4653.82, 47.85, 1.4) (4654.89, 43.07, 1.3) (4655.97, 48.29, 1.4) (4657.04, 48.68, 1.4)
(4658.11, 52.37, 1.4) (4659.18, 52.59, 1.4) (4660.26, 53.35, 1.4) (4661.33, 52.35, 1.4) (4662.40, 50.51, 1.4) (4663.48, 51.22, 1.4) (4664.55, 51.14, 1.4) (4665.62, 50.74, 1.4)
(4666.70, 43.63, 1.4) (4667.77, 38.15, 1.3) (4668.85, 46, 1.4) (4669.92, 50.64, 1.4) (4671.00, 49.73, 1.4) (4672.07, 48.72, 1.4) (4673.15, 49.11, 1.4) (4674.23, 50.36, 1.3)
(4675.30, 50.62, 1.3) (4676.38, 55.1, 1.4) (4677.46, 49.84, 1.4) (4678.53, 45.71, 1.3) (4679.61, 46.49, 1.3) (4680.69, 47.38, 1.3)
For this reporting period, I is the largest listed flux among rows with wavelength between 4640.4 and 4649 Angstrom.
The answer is 51.85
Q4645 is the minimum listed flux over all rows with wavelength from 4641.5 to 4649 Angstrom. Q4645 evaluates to 44.05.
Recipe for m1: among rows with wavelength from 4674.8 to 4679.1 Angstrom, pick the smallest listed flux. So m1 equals 45.71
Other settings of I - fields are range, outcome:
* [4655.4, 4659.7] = 52.59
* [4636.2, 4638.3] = 50.01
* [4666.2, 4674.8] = 50.64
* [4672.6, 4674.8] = 50.36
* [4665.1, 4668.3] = 50.74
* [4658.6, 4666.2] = 53.35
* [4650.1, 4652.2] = 50.8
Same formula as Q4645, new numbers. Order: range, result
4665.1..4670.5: 38.15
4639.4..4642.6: 46.33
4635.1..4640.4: 46.03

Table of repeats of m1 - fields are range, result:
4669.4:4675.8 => 48.72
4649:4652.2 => 49.19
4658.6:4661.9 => 52.35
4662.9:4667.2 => 43.63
